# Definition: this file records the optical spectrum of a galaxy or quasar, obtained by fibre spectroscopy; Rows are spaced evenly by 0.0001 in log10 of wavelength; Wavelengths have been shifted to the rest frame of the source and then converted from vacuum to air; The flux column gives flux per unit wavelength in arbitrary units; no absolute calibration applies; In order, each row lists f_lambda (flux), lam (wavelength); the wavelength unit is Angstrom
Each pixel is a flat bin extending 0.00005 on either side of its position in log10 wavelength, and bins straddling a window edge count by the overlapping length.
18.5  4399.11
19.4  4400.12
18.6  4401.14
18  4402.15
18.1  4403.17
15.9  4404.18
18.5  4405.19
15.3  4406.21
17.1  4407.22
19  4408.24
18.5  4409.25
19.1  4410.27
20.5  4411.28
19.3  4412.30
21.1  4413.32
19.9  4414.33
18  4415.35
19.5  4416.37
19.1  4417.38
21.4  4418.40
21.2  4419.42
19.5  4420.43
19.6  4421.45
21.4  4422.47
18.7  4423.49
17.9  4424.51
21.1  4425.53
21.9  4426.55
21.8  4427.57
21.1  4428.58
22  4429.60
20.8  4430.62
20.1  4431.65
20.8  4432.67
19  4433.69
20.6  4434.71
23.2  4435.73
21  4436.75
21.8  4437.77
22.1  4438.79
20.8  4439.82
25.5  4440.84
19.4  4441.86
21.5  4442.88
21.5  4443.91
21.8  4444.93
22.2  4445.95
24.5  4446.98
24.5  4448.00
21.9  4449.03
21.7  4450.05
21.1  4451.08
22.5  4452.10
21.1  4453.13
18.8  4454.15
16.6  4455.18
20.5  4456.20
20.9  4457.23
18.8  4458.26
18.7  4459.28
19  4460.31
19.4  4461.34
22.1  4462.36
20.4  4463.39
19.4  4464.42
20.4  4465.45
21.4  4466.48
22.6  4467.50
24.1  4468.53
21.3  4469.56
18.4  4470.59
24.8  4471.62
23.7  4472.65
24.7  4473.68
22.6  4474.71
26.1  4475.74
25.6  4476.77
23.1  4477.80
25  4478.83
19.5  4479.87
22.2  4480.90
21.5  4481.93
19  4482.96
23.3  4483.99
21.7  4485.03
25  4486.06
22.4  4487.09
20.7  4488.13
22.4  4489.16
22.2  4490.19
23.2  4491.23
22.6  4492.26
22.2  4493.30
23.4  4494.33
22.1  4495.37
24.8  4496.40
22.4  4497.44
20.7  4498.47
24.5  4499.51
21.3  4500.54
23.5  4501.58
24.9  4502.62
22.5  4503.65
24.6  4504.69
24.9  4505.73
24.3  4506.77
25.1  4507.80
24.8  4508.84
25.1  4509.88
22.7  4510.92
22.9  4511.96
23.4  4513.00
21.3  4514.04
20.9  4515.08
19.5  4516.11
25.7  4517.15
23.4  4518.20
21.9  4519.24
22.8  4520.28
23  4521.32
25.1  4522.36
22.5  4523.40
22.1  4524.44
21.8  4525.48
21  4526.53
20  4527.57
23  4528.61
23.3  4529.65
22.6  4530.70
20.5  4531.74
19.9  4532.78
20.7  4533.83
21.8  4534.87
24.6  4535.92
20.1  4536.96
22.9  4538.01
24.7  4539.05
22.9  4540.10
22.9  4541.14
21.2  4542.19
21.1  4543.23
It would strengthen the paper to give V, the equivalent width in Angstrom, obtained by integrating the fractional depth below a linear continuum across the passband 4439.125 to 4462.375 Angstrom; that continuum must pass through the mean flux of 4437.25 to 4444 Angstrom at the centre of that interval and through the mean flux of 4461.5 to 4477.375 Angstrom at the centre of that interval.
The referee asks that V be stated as 1.0 Angstrom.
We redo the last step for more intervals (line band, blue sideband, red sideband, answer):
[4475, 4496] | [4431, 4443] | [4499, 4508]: 0.49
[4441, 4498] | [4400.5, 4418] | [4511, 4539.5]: -3.87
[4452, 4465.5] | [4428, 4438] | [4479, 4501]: 1.12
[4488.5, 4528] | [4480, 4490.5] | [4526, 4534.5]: -2.32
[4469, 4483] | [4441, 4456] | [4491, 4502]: -0.38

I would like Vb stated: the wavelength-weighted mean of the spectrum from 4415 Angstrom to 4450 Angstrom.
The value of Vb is 21.1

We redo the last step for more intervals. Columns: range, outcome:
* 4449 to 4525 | 22.3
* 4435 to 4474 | 21.4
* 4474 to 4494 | 22.7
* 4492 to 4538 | 22.7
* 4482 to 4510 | 23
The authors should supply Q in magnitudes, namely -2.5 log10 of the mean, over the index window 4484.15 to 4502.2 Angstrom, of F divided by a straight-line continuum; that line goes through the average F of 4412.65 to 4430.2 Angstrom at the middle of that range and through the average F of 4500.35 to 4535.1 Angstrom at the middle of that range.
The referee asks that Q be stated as -0.03 mag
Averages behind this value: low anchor 20.3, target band 22.7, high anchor 22.7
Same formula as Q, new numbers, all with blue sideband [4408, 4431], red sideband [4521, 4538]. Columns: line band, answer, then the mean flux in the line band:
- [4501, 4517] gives -0.084 mag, 23.4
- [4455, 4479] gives -0.037 mag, 21.7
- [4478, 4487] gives -0.049 mag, 22.2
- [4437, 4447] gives -0.074 mag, 22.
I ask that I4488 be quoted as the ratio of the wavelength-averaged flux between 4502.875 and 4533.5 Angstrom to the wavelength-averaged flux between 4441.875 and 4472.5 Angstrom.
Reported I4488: 1.1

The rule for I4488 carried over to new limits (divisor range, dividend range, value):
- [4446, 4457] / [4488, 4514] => 1.09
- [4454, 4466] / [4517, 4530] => 1.16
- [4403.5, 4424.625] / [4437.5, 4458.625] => 1.12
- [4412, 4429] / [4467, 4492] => 1.13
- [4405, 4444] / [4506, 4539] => 1.11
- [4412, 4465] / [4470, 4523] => 1.11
